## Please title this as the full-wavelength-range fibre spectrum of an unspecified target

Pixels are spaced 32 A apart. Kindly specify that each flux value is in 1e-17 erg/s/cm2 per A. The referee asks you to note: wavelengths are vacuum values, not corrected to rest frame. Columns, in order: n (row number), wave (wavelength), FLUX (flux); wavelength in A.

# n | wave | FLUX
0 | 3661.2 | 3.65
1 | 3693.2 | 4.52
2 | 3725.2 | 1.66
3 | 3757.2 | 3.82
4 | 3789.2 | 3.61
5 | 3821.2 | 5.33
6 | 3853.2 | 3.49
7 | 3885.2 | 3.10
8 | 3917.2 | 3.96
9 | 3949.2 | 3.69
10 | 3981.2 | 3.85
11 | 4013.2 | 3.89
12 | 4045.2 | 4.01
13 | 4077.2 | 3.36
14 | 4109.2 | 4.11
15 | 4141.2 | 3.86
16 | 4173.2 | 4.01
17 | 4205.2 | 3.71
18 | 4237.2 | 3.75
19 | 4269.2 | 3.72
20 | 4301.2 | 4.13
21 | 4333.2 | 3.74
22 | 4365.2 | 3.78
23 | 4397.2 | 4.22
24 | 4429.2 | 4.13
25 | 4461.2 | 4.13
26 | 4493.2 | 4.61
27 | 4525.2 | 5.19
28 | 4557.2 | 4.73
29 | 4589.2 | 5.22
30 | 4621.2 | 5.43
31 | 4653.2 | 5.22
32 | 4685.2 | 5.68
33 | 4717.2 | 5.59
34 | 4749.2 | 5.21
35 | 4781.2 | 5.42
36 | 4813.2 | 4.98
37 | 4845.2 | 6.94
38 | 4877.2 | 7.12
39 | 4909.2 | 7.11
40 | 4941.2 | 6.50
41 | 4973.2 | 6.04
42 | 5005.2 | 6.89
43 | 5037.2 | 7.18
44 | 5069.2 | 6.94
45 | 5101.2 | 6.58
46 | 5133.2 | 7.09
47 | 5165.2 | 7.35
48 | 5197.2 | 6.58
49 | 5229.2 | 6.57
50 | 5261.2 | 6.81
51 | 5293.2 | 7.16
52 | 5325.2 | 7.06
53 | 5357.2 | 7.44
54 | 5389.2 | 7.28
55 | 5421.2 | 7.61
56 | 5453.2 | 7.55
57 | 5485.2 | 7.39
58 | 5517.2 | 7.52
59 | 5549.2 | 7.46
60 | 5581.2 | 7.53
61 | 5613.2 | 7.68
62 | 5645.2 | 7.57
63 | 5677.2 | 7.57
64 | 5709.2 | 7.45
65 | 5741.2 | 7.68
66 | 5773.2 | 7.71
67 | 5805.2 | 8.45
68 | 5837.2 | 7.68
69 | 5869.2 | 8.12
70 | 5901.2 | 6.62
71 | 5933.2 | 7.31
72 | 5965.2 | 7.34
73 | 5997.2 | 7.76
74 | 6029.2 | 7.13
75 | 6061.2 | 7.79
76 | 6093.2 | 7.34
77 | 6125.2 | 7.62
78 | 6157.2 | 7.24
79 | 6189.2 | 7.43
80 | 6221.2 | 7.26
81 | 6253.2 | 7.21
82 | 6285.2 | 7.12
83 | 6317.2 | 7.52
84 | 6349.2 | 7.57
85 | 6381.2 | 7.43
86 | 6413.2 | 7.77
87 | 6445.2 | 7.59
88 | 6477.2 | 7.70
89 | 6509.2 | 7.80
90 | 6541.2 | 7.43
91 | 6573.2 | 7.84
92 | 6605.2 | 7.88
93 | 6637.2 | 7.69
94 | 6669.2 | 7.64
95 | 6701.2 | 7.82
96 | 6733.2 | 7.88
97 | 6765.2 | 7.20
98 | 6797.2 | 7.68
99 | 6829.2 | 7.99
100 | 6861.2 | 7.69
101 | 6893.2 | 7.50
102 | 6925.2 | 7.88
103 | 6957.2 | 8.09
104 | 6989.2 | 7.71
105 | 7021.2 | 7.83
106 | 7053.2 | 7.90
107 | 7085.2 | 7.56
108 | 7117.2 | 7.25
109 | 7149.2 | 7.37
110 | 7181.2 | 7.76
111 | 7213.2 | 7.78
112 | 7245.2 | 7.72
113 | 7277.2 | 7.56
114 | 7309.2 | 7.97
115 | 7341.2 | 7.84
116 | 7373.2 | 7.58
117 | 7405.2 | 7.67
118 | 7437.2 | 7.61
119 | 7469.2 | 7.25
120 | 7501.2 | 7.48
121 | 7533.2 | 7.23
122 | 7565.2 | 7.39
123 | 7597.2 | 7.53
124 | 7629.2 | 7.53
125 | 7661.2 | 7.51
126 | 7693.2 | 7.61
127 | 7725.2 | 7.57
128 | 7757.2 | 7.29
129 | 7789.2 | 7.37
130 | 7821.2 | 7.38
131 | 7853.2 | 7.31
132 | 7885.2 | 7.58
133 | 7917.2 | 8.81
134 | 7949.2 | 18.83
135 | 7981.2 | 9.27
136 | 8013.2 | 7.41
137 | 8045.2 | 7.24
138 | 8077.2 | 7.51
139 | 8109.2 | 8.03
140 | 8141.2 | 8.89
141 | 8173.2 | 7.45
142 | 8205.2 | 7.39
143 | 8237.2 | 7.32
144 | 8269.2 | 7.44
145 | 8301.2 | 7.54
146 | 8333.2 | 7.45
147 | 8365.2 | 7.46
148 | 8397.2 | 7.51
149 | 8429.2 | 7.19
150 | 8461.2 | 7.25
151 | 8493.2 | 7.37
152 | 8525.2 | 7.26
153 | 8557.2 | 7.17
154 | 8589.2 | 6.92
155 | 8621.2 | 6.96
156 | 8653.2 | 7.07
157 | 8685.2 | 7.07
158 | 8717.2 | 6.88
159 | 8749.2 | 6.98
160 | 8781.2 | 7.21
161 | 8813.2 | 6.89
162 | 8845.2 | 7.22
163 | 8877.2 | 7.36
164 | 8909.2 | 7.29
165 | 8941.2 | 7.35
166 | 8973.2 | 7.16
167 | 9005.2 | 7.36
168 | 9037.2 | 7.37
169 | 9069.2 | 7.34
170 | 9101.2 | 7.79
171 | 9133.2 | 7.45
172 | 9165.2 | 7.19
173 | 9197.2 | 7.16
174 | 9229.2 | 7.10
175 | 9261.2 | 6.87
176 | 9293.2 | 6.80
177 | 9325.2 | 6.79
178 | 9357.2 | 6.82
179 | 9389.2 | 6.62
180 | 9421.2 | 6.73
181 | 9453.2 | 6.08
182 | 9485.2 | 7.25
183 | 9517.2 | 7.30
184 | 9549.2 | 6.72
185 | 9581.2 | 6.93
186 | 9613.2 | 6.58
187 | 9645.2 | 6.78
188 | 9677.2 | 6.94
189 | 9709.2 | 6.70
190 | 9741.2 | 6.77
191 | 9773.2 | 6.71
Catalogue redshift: 0.210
